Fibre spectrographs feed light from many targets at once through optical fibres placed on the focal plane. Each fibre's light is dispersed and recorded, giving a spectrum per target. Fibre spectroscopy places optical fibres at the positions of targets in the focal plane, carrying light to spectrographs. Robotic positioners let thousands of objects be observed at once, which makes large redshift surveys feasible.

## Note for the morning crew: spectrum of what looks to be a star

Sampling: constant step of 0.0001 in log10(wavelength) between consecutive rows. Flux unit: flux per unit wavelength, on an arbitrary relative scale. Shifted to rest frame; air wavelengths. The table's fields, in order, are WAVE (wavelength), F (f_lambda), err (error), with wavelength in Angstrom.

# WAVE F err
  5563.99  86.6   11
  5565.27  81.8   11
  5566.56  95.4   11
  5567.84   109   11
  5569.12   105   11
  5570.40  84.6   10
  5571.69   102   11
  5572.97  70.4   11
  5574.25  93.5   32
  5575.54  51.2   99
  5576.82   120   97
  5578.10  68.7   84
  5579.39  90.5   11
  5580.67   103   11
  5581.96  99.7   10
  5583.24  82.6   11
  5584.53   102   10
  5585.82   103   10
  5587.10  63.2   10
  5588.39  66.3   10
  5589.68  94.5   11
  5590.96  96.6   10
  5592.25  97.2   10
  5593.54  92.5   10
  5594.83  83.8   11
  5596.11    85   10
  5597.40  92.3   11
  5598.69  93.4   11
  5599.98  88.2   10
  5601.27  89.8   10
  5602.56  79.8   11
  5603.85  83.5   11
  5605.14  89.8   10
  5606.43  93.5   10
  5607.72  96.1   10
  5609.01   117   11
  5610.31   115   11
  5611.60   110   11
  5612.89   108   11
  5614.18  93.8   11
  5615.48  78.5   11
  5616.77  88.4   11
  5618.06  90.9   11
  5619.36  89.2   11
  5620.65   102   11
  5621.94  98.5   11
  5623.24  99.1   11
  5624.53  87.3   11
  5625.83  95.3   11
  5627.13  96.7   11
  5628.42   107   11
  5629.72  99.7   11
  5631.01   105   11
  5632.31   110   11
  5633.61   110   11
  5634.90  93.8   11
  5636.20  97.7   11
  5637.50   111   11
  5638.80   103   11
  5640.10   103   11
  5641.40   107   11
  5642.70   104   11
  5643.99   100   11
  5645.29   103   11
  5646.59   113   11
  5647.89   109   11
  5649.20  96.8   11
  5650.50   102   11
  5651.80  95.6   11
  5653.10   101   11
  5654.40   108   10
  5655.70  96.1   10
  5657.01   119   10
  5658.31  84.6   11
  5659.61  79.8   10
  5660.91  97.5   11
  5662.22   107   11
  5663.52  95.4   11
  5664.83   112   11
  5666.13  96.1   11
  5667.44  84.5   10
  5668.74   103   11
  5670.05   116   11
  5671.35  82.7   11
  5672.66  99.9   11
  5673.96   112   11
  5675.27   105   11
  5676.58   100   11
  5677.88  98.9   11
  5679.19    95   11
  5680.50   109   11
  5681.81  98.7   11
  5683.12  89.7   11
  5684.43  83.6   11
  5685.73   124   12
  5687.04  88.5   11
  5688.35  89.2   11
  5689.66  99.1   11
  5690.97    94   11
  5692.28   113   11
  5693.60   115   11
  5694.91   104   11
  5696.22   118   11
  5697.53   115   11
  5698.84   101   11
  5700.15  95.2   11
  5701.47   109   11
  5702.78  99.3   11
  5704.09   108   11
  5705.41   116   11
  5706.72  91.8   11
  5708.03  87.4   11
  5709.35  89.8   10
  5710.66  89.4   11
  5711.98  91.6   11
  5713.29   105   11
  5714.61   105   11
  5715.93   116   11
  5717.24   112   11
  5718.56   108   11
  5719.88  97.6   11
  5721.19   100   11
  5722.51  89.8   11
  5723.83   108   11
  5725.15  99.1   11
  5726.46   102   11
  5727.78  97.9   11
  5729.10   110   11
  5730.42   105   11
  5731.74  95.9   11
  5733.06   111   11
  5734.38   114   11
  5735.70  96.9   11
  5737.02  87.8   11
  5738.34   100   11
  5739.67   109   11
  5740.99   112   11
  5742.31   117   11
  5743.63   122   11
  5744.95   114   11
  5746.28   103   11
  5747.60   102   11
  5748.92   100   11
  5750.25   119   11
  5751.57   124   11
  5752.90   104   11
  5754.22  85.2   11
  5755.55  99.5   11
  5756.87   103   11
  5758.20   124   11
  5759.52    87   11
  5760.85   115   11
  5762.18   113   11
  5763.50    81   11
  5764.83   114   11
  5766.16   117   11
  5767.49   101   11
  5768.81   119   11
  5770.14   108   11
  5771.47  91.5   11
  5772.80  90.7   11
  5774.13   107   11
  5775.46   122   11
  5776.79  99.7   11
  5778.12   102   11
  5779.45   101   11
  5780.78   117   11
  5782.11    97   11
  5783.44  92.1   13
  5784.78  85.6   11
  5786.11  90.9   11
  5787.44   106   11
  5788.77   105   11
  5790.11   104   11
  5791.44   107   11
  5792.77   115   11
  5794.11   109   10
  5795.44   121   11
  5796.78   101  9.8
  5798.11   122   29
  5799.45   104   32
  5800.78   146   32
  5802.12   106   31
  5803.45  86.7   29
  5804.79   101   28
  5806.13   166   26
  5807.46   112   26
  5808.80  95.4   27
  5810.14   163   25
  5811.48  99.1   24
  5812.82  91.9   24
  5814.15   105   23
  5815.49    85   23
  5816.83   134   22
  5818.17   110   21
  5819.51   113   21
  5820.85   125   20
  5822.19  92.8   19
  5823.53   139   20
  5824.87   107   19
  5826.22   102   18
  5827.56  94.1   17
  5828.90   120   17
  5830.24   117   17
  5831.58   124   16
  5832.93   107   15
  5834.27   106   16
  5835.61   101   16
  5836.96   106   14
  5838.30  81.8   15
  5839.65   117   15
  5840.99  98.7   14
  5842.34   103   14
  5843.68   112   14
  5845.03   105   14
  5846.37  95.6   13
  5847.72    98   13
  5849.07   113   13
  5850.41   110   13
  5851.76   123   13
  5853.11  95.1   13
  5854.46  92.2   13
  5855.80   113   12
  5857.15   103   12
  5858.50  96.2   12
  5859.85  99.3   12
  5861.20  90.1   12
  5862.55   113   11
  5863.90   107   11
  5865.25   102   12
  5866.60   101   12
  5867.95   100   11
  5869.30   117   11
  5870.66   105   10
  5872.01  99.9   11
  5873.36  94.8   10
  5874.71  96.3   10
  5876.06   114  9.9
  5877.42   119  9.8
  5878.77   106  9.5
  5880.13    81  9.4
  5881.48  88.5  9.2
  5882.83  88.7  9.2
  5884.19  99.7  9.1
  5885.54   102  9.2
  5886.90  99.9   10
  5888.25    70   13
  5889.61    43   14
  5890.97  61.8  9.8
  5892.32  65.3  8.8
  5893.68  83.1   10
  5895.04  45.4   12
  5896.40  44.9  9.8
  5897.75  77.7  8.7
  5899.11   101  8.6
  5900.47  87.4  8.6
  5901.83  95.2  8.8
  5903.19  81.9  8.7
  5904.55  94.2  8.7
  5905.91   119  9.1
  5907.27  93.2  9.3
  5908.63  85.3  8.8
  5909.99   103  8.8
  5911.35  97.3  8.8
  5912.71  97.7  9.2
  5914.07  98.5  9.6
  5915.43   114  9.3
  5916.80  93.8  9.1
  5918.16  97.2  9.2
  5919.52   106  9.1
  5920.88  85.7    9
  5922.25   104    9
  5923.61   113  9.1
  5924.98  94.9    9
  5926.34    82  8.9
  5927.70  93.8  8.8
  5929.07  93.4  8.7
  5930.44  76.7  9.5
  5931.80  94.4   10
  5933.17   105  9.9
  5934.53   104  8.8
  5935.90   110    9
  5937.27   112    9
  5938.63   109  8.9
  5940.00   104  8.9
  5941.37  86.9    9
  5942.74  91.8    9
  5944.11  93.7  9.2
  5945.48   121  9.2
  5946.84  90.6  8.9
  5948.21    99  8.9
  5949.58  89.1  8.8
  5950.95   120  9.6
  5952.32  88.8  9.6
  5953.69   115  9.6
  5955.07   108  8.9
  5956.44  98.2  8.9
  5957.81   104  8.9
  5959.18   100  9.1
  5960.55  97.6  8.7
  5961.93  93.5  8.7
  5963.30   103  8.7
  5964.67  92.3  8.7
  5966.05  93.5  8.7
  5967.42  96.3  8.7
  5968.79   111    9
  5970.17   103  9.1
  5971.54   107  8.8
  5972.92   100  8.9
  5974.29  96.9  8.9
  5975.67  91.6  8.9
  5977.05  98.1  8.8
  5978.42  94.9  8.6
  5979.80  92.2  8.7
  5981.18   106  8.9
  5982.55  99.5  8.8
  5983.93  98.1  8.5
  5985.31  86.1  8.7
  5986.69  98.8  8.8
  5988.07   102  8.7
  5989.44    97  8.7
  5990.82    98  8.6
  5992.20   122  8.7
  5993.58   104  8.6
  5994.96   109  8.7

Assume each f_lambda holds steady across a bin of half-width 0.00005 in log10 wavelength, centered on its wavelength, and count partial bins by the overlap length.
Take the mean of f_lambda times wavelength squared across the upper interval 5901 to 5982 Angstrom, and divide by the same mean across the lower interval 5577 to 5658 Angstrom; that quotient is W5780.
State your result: 1.14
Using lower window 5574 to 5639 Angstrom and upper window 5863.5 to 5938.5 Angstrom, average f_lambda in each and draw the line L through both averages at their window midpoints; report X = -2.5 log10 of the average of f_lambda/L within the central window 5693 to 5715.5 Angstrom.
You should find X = -0.09 mag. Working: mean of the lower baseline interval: 94.2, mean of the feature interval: 102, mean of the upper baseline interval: 93.6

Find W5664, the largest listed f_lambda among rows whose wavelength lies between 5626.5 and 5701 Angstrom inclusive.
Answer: 124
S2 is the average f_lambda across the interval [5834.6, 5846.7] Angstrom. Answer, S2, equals 103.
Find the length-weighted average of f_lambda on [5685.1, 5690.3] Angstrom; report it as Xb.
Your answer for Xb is 100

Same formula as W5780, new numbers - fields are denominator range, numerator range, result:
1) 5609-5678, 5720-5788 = 1.08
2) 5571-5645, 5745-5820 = 1.21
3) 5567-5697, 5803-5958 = 1.12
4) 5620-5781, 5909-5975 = 1.05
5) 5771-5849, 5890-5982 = 0.92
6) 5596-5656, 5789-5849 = 1.19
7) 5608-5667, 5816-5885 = 1.13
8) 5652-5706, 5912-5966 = 1.07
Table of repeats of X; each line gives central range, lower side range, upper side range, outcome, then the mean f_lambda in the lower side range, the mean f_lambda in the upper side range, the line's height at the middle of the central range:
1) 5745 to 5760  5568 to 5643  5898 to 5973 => -0.09 mag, 94.6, 99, 96.5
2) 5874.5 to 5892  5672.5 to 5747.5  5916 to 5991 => 0.12 mag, 103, 99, 100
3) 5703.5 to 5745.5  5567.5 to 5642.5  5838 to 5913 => -0.09 mag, 94.6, 95.2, 94.9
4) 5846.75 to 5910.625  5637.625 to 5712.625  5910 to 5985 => 0.06 mag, 101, 99.4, 99.8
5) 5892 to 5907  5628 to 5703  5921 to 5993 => 0.21 mag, 102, 99.5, 100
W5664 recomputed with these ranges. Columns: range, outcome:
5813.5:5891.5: 139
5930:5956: 121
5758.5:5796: 122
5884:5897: 102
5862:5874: 117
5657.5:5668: 112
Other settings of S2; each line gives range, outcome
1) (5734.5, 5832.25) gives 108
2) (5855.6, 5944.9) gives 94.6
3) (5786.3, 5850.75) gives 110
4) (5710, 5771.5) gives 105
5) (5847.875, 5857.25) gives 107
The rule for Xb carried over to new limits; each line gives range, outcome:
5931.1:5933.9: 99.9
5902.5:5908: 96.9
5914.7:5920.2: 103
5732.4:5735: 112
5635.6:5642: 104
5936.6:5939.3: 111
